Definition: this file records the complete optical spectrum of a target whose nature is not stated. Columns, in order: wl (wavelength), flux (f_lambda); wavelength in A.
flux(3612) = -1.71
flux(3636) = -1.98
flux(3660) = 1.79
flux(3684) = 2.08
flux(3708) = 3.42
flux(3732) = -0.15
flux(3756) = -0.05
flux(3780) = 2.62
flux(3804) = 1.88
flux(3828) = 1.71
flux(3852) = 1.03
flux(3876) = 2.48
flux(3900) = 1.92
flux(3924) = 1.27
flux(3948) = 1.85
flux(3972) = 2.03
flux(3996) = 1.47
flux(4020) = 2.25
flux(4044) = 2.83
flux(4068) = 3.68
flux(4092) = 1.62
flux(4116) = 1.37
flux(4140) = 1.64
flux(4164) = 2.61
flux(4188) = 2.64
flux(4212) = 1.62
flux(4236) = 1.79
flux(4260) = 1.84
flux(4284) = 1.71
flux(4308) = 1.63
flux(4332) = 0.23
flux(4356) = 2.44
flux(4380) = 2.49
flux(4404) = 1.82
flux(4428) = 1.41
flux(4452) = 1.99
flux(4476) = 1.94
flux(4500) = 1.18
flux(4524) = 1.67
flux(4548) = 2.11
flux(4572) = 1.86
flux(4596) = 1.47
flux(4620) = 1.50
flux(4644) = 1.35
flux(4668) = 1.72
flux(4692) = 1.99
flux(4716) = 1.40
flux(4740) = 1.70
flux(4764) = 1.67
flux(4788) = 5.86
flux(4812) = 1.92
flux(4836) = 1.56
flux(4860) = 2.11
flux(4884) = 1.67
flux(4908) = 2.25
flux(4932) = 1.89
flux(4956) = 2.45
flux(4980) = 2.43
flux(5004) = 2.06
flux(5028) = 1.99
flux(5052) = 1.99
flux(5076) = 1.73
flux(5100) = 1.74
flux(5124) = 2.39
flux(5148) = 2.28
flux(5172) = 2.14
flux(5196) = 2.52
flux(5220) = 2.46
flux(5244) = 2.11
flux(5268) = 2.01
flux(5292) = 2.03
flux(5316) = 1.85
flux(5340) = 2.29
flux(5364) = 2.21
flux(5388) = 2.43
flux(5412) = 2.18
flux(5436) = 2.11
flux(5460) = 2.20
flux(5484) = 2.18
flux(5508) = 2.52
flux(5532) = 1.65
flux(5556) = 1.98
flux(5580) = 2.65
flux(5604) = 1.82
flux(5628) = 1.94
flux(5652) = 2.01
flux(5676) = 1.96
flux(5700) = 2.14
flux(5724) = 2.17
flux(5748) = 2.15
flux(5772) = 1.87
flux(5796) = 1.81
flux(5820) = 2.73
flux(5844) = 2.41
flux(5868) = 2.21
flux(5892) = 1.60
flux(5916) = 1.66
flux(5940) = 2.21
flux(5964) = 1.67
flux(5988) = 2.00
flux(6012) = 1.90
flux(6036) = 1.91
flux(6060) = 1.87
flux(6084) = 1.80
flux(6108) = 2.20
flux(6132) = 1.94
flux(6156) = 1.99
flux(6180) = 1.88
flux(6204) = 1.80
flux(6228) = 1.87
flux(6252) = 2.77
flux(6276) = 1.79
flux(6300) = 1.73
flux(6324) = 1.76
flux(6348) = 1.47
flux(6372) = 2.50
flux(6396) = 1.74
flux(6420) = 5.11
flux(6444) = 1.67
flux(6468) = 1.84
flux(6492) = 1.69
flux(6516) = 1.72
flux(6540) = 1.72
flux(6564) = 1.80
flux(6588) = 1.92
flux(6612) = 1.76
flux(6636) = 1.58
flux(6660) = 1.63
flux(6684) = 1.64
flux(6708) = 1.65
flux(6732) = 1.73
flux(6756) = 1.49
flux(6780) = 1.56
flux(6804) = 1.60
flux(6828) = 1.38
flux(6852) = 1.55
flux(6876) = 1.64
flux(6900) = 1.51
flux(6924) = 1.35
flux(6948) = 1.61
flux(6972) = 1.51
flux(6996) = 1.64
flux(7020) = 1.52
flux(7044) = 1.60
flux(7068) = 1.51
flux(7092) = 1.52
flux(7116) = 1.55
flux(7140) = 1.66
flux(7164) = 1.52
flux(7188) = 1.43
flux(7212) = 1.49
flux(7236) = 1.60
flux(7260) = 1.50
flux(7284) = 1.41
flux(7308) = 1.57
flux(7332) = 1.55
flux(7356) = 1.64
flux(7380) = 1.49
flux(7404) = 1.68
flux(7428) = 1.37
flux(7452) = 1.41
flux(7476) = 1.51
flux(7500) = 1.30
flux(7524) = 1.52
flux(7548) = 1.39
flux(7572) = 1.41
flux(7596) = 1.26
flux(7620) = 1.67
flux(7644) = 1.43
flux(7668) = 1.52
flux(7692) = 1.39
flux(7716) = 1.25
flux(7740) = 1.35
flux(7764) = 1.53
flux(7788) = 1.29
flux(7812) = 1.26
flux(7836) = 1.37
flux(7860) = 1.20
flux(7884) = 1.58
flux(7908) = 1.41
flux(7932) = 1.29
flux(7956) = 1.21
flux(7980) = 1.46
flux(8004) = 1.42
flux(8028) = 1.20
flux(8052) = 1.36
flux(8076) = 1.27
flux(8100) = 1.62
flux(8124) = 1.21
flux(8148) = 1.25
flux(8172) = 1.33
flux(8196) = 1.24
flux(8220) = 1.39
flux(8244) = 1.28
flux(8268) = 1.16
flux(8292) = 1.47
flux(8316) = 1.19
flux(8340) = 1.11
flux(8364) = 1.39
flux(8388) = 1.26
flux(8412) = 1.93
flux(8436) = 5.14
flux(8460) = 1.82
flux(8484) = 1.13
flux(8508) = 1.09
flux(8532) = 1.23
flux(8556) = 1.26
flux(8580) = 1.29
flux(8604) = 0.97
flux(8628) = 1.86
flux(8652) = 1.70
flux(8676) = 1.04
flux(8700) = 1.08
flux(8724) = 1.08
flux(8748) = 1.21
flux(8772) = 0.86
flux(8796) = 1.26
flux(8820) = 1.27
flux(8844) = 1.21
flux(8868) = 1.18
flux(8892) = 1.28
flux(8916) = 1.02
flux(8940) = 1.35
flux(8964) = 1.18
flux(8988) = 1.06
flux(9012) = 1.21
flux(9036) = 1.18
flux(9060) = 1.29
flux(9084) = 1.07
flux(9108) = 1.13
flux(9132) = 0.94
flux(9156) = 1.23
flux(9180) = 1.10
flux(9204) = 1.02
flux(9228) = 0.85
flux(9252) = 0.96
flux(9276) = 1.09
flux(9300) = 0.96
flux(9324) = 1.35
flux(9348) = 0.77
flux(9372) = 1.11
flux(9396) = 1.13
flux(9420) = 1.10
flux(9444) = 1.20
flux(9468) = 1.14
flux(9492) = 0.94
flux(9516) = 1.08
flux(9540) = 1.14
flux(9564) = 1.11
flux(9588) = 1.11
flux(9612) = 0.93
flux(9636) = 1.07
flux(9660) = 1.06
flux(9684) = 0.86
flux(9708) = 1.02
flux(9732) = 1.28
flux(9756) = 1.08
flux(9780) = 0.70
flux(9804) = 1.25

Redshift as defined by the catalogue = 0.283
